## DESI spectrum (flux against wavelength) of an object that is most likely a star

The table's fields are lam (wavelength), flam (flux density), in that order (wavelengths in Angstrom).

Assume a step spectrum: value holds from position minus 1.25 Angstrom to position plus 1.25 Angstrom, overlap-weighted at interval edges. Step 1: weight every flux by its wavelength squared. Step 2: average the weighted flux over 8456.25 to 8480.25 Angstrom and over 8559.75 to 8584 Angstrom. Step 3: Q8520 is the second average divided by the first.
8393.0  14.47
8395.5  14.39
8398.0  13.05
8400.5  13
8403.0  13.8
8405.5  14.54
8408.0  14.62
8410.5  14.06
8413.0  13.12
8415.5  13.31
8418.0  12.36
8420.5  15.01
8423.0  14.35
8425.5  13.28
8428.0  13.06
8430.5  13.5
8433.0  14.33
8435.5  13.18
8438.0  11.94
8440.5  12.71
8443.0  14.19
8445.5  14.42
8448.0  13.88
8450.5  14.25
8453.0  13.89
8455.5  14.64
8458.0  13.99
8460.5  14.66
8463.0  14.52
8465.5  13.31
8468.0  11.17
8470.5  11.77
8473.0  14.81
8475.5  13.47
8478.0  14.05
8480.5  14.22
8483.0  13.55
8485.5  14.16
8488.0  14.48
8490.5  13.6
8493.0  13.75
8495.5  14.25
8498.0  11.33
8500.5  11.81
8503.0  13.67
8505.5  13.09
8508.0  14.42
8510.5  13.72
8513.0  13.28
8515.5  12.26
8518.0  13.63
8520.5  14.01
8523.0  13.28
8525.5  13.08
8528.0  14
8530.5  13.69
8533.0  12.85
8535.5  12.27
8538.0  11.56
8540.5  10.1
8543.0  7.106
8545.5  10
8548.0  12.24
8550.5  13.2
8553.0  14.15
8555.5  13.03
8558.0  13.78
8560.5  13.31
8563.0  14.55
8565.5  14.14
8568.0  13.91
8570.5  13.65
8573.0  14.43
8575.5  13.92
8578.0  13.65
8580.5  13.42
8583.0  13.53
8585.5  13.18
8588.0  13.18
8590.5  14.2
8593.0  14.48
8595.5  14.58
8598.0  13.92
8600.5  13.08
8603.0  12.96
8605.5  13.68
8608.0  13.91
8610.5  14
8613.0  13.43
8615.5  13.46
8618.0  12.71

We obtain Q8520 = 1.0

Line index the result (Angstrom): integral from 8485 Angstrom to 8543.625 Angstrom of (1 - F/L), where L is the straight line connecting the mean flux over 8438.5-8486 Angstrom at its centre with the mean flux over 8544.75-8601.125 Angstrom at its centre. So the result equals 3.1 Angstrom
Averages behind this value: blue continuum 13.7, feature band 12.9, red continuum 13.6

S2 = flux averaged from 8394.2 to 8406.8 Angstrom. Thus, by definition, 13.8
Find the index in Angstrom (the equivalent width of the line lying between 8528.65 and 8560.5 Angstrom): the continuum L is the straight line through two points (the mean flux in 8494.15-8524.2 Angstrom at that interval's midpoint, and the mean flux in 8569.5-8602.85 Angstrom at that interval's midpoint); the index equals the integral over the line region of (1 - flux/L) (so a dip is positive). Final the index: 3.3 Angstrom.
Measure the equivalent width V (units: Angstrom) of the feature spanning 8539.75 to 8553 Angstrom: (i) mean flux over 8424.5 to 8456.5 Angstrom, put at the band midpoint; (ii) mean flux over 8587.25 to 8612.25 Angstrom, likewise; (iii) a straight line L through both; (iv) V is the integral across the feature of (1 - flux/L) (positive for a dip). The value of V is 2.8 Angstrom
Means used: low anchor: 13.6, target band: 10.9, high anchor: 13.8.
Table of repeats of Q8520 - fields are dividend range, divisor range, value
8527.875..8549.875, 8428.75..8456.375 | 0.86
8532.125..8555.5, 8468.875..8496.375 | 0.85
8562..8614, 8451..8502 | 1.04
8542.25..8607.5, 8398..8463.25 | 1.00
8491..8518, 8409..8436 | 0.99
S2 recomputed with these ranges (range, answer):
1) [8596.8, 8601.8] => 13.5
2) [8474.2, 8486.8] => 13.9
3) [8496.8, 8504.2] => 12.3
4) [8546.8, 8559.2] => 13.3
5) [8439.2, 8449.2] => 13.8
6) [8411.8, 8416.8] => 13.2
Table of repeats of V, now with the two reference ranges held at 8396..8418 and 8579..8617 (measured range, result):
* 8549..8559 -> 0.1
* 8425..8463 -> -0.3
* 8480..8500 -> 0.1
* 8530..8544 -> 2.5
